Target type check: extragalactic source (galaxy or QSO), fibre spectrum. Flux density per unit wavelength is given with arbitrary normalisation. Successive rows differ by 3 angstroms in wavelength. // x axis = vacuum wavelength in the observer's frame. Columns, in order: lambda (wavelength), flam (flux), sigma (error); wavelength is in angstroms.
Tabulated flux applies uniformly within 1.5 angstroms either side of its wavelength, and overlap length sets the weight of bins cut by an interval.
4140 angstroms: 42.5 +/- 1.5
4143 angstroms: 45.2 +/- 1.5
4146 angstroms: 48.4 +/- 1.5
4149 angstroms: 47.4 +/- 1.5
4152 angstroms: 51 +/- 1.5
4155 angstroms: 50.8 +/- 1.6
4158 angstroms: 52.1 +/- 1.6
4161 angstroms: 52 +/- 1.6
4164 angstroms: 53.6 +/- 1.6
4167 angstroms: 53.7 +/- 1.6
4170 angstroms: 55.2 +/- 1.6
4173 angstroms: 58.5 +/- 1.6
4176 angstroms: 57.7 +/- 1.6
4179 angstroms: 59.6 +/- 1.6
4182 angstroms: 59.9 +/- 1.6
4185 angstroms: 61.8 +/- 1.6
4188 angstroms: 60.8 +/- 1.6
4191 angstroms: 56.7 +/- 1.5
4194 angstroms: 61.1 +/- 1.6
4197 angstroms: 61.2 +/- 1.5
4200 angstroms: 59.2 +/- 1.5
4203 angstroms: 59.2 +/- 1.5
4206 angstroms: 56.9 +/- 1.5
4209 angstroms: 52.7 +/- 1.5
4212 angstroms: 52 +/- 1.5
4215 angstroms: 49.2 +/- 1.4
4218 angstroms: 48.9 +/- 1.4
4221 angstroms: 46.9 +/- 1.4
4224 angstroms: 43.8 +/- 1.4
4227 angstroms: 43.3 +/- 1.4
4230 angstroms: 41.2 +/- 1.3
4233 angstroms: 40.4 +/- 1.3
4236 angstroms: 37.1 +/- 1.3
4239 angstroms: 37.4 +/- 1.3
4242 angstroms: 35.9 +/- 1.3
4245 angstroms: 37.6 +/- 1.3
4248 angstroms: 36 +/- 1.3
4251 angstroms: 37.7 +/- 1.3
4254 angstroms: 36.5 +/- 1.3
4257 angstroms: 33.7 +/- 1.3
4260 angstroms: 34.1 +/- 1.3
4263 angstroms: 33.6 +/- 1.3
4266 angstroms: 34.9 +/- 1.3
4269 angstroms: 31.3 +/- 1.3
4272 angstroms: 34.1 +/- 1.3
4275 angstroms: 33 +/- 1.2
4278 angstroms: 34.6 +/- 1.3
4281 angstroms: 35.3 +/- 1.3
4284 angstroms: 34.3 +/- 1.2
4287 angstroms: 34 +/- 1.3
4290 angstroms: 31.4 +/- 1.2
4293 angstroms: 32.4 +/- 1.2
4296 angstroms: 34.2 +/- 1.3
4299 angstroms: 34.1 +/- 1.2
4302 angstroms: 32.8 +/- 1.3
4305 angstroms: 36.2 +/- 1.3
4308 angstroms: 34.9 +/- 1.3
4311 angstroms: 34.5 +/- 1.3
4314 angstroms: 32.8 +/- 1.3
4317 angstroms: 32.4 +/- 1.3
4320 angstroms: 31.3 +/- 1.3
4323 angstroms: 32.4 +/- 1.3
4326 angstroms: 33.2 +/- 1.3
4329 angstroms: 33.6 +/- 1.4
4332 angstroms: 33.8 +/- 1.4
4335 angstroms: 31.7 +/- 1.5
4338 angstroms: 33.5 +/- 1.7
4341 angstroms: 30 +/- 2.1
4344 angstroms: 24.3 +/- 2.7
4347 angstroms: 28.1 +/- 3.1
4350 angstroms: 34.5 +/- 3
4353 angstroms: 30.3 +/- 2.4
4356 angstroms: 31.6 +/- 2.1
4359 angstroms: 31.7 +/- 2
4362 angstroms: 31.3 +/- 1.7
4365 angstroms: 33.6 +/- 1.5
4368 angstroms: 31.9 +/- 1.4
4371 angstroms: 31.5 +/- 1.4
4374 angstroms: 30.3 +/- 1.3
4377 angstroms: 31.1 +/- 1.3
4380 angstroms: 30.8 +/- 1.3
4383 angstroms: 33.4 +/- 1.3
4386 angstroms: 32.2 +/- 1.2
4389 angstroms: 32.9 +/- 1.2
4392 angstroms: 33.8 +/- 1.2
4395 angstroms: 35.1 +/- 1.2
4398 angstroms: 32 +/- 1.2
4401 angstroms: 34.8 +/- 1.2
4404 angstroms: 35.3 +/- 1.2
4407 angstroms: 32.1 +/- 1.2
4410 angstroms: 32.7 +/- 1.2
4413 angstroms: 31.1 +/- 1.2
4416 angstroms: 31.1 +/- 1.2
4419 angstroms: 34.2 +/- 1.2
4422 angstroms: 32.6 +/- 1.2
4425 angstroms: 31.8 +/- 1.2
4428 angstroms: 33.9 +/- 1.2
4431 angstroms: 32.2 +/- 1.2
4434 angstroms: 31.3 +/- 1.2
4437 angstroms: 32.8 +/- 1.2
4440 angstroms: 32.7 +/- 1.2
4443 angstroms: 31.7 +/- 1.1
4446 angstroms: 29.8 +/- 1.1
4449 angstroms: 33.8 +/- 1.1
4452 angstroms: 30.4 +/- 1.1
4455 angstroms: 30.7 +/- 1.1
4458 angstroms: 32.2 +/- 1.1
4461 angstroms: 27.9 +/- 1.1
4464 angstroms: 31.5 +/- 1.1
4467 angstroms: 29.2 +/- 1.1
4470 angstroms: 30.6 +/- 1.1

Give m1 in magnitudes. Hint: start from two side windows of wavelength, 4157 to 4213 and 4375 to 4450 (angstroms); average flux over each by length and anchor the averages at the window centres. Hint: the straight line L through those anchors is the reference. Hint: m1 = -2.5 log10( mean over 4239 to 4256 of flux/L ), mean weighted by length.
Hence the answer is 0.34 mag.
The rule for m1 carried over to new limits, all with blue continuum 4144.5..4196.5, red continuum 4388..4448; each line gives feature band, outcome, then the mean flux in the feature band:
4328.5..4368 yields 0.24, 31.3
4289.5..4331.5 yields 0.26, 33.4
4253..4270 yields 0.35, 34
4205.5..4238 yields 0.11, 46.1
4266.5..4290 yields 0.33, 33.7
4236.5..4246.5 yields 0.30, 37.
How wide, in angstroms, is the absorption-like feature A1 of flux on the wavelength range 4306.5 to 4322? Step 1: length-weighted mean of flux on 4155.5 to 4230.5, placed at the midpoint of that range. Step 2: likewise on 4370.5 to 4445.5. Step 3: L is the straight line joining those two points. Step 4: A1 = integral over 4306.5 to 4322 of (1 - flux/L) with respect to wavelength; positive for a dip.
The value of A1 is 3.3 angstroms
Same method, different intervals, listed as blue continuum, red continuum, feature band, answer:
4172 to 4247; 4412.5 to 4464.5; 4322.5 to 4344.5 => 4.75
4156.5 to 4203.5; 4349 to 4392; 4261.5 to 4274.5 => 3.50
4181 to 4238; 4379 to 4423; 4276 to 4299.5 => 5.57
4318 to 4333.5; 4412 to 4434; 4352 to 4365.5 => 0.44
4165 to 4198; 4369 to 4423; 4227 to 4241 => 3.46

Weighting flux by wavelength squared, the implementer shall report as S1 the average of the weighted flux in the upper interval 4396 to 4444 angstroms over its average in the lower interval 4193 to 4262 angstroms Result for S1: 0.79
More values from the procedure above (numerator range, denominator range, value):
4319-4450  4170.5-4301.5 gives 0.78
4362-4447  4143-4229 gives 0.67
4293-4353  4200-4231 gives 0.68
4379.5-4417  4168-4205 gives 0.61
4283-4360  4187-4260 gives 0.73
